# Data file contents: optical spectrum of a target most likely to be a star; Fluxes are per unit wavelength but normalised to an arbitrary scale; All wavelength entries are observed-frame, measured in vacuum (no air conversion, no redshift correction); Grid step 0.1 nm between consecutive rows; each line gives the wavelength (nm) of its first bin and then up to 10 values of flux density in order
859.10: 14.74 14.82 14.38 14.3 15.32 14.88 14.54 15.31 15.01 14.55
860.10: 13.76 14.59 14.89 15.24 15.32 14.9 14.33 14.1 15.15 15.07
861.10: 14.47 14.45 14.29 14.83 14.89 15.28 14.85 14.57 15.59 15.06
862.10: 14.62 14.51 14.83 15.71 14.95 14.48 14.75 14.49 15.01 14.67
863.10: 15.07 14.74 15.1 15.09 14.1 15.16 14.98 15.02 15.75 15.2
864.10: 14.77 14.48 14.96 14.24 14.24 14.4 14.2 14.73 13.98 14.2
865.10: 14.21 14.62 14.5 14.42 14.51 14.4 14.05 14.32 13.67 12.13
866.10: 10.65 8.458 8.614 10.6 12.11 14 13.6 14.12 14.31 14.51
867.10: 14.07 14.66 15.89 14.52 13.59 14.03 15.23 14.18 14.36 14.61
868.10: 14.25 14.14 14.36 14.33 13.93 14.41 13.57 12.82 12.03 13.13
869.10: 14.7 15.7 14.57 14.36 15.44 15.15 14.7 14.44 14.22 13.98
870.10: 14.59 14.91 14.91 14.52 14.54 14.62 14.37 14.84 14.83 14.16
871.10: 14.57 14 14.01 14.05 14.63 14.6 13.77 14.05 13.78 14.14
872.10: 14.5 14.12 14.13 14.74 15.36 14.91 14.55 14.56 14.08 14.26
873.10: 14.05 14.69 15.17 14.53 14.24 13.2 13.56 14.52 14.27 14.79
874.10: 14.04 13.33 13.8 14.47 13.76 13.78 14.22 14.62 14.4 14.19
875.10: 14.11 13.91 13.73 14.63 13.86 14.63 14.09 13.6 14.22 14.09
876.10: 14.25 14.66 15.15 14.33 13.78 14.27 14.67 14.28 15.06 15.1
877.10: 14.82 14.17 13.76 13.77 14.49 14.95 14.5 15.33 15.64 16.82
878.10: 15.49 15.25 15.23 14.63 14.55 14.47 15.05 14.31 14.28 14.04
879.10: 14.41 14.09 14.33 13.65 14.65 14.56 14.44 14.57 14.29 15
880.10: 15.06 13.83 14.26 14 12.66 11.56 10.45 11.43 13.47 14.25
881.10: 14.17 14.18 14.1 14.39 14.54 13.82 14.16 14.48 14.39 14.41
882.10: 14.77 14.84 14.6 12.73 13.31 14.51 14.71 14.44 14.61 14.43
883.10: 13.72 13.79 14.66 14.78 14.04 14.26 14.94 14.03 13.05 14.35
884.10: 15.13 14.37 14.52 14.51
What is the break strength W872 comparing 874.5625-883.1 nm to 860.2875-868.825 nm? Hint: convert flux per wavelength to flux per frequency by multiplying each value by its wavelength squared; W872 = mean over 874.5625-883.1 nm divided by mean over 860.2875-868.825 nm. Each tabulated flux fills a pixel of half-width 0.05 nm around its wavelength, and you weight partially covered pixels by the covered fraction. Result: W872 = 1.0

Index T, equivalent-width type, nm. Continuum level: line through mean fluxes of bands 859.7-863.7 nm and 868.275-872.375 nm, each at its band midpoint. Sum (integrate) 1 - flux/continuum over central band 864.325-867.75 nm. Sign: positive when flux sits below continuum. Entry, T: 0.214 nm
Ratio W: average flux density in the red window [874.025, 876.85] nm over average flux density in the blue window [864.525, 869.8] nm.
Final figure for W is 1.0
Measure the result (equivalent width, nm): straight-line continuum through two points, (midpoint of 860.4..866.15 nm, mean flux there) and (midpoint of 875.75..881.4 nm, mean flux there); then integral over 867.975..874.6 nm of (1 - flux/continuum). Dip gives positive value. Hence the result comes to 0.06 nm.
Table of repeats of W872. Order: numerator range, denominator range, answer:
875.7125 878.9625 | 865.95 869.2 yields 1.11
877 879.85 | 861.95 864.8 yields 1.02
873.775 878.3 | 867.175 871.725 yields 1.02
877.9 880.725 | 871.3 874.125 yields 1.02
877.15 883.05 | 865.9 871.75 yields 1.05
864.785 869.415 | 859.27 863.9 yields 0.94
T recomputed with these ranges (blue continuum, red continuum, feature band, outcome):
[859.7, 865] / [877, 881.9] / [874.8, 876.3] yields 0.02 nm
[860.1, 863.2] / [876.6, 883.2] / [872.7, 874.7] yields 0.04 nm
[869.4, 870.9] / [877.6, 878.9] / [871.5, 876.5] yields 0.20 nm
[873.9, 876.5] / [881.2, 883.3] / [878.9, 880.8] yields 0.05 nm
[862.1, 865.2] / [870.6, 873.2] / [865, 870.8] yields 0.24 nm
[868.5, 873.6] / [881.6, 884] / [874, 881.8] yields 0.02 nm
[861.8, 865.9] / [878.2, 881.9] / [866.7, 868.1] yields 0.01 nm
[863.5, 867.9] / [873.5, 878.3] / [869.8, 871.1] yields -0.04 nm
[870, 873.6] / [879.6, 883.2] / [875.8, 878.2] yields -0.08 nm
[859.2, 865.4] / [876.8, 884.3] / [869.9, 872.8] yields 0.02 nm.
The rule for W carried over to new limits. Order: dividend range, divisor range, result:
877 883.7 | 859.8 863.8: 0.96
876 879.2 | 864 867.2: 1.08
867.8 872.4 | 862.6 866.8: 1.02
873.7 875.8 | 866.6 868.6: 0.99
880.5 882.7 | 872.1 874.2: 0.96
